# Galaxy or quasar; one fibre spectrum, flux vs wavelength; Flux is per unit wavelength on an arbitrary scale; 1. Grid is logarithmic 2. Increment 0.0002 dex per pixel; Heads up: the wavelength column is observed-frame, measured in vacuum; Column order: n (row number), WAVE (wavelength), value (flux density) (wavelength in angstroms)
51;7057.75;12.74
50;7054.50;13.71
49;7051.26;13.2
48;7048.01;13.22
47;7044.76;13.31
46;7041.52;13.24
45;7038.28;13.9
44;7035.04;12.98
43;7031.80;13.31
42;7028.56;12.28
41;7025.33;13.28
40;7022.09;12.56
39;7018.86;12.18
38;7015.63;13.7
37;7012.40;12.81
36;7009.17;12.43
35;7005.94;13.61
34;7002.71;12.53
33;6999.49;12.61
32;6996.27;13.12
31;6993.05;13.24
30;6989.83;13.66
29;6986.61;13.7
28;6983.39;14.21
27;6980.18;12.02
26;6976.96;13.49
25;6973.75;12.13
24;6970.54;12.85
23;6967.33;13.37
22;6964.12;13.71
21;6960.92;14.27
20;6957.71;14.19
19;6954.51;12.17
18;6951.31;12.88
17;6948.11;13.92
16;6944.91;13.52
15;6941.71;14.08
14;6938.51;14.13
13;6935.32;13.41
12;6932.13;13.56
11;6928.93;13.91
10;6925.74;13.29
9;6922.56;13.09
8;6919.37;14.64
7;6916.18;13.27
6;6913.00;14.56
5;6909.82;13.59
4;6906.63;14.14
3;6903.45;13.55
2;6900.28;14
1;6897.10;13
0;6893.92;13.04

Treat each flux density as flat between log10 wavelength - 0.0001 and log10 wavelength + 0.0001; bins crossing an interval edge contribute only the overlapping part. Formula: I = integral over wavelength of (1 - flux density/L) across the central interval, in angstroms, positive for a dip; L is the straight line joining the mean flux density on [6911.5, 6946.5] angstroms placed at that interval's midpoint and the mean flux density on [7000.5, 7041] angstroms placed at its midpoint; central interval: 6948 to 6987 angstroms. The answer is 0.5 angstroms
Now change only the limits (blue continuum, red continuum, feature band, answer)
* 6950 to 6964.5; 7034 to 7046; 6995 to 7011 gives 0.66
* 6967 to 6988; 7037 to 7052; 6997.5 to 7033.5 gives 1.08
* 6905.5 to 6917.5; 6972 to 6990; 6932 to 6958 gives 0.07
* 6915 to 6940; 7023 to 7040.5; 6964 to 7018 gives 0.97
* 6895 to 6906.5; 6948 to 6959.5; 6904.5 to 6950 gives -1.31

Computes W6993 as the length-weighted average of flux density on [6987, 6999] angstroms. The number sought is 13.3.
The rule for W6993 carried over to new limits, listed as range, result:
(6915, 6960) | 13.6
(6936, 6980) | 13.4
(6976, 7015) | 13.1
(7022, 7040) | 13.1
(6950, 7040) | 13.1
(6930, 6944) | 13.8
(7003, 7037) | 12.9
